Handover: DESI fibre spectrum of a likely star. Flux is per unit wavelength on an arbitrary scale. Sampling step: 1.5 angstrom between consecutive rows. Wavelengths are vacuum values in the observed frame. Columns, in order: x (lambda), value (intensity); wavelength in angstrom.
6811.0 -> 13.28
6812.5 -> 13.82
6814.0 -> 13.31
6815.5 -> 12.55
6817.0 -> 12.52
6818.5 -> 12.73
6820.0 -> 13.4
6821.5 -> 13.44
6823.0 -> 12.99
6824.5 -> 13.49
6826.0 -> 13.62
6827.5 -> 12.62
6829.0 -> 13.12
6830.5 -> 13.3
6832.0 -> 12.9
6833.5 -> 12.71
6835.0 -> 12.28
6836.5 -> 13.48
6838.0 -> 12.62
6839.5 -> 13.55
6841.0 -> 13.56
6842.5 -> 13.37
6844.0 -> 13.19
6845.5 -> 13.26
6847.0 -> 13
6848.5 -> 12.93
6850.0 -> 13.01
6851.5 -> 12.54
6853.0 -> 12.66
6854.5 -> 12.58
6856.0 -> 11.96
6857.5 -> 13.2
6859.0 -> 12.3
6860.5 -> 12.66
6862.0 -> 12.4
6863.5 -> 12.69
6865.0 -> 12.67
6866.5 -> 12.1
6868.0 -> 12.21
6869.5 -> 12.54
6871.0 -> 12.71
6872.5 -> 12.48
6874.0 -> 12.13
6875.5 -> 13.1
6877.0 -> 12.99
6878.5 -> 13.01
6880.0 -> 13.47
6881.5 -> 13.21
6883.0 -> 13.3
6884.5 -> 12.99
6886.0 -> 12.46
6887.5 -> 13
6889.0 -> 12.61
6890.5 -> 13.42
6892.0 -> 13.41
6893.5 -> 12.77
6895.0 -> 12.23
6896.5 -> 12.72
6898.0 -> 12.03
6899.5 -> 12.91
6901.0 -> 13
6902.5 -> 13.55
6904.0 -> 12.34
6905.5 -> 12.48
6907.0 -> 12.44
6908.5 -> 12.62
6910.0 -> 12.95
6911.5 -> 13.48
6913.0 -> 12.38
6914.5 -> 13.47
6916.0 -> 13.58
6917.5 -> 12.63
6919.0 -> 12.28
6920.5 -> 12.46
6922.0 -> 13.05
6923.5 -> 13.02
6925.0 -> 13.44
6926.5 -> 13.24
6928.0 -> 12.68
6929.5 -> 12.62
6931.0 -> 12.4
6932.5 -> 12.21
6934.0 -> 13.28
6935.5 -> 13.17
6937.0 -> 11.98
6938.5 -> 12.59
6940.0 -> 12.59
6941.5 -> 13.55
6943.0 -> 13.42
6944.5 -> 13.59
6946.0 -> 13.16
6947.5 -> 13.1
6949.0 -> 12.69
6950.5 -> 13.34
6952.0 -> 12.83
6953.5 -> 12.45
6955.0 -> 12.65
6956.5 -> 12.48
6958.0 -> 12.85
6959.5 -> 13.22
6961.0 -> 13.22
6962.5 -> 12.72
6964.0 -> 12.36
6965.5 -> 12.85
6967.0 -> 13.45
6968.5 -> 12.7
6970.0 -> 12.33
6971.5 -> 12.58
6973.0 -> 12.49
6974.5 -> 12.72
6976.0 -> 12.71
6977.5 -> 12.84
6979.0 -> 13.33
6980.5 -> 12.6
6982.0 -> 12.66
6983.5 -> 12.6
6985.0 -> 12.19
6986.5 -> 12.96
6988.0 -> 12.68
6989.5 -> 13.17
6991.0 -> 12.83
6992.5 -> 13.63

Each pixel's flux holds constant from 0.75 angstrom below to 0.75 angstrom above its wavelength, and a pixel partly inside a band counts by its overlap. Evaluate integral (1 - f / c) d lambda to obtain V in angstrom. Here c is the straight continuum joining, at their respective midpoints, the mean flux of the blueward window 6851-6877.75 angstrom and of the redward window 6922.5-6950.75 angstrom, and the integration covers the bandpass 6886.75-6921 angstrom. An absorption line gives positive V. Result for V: -0.1 angstrom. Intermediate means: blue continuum 12.6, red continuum 12.9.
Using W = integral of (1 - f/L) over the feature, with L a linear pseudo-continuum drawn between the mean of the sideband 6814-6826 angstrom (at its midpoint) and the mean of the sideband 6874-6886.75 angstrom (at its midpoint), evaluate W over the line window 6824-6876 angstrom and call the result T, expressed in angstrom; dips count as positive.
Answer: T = 0.88 angstrom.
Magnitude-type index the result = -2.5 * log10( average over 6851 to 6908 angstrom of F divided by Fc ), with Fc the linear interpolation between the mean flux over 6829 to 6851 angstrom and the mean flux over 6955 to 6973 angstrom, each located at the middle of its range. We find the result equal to 0.022 mag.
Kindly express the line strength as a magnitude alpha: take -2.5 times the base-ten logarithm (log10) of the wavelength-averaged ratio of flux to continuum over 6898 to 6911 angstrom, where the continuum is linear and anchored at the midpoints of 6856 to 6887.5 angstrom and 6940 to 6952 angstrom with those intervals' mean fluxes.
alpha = 0.01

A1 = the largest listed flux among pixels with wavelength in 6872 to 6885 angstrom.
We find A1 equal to 13.47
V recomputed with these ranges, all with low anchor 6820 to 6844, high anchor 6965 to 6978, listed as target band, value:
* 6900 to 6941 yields 0.2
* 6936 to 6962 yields -0.2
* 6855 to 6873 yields 0.8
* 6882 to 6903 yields 0.1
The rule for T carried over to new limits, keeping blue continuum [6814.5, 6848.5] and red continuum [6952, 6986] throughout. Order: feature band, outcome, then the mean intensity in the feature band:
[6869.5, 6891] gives 0.09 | 12.9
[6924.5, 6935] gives 0.00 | 12.8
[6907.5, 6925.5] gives -0.10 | 12.9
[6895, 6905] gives 0.15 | 12.7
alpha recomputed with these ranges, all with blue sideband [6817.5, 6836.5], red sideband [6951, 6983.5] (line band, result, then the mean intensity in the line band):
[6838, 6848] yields -0.02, 13.3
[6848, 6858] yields 0.03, 12.7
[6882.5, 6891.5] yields 0.00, 13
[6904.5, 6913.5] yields 0.01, 12.7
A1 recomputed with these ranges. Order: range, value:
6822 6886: 13.62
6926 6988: 13.59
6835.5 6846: 13.56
